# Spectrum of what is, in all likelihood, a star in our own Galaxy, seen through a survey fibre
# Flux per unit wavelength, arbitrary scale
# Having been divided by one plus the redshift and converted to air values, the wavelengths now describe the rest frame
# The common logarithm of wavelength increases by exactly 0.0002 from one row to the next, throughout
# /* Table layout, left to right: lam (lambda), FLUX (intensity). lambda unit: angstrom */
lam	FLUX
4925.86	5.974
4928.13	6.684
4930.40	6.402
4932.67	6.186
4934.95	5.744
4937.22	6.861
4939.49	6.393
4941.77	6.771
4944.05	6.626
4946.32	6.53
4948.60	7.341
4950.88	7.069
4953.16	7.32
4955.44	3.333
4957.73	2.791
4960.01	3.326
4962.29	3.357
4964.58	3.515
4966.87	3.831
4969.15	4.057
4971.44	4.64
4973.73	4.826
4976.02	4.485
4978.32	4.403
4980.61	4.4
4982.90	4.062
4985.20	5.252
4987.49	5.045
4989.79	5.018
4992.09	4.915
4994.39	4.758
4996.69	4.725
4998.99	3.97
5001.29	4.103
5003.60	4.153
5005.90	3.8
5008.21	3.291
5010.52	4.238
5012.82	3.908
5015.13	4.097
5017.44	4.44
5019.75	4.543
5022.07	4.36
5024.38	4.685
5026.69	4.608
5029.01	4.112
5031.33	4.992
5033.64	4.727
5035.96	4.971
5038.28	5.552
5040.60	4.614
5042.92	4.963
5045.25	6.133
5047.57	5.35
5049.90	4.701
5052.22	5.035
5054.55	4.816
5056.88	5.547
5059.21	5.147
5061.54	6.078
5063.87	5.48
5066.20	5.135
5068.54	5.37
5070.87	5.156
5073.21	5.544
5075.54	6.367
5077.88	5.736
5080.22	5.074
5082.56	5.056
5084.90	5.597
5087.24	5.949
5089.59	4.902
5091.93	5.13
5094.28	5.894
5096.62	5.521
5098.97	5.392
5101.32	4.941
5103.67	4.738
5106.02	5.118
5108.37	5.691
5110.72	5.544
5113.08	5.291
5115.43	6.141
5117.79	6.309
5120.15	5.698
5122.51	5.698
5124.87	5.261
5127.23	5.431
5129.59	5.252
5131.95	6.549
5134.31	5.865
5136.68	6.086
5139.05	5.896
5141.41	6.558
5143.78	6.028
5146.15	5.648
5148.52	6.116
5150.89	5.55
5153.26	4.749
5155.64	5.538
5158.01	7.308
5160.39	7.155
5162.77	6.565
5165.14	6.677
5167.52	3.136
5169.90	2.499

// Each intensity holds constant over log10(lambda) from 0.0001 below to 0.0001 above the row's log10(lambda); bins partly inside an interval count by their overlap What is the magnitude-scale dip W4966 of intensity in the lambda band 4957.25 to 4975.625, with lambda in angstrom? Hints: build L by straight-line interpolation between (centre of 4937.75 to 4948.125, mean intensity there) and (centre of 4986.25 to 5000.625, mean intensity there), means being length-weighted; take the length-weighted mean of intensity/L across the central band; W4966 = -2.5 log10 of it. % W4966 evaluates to 0.43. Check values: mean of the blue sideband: 6.65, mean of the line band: 3.86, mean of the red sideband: 4.72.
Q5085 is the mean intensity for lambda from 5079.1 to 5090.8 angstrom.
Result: 5.32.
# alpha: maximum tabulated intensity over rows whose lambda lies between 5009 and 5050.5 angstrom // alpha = 6.133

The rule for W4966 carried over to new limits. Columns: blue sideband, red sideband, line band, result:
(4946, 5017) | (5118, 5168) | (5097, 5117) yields 0.04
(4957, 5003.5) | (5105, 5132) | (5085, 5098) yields -0.02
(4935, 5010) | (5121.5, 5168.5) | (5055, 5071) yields 0.00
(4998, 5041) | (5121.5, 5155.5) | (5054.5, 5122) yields -0.06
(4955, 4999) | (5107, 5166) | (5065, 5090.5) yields -0.03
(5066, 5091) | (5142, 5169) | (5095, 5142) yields 0.00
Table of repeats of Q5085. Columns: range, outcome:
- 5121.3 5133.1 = 5.64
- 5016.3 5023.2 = 4.44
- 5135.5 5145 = 6.14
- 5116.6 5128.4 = 5.68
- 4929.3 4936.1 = 6.11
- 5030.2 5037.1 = 4.9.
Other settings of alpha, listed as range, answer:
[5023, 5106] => 6.367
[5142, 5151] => 6.116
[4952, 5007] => 7.32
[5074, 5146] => 6.558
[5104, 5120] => 6.309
